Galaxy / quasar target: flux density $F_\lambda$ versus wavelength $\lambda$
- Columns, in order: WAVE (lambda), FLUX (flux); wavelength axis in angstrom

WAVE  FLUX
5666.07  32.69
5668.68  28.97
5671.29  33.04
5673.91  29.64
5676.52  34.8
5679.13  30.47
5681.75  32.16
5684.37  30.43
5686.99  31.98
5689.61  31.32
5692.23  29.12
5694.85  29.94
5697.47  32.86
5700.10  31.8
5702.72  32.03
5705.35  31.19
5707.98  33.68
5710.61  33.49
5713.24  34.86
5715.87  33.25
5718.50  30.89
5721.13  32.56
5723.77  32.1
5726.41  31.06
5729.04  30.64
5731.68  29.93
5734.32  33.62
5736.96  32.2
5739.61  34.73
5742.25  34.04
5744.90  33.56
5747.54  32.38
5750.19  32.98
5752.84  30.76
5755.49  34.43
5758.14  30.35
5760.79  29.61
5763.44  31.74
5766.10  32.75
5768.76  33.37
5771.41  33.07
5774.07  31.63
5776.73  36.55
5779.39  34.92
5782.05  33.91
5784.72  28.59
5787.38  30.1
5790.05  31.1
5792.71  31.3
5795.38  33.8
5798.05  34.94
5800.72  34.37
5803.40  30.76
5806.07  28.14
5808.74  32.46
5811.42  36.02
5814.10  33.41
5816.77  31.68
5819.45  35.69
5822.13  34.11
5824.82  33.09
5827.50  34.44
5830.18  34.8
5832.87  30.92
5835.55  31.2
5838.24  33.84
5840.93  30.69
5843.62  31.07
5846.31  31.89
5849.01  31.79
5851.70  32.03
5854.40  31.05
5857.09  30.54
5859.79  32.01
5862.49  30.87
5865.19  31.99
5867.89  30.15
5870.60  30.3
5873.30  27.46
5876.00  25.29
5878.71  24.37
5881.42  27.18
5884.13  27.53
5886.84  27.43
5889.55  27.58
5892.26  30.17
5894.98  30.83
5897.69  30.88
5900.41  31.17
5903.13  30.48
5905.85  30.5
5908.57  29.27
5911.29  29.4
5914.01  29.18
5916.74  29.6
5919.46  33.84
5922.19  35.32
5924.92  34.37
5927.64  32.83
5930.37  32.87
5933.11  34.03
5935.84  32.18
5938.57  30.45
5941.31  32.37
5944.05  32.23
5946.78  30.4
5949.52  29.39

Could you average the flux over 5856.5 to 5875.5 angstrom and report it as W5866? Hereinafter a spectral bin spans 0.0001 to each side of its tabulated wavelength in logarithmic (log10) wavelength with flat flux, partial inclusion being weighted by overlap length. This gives 30.2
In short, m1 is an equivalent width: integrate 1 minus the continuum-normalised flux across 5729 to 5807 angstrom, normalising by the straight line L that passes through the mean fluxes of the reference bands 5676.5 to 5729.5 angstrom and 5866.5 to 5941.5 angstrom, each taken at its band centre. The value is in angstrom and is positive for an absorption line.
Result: -2.6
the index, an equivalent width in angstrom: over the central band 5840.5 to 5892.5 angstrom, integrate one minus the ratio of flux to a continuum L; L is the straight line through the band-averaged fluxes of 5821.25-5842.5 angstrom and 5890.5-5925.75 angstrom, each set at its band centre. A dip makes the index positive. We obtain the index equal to 4.1 angstrom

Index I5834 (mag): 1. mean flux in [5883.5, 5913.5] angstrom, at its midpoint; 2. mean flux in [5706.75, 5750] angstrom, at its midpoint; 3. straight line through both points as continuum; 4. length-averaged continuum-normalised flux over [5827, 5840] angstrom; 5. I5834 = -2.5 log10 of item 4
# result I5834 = -0.07 mag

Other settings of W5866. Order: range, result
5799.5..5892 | 31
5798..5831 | 33.3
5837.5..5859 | 31.6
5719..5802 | 32.5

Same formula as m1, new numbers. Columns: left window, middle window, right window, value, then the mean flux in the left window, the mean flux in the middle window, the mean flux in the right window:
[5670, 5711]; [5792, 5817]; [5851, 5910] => -2.0 angstrom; 31.7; 32.8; 29.5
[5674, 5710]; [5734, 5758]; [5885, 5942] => -1.2 angstrom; 31.6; 33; 31.1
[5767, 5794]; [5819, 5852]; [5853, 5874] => -1.5 angstrom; 32.5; 32.7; 30.6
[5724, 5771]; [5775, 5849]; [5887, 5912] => -3.4 angstrom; 32.3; 32.7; 29.9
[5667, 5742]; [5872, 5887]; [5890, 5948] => 2.4 angstrom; 31.9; 26.5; 31.5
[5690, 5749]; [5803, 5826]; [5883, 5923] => -1.3 angstrom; 32.3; 32.9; 30.2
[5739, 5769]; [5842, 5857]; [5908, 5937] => 0.4 angstrom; 32.5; 31.5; 32.2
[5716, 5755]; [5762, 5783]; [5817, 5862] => -0.7 angstrom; 32.3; 33.5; 32.4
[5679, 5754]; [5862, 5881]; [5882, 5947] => 1.7 angstrom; 32.1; 28.5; 31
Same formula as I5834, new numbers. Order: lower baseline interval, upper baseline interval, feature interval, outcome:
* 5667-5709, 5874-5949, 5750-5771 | -0.03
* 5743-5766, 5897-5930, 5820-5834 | -0.06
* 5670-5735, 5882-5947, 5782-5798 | 0.00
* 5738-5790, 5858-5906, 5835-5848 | -0.05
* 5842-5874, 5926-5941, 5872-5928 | 0.08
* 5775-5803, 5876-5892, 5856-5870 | -0.10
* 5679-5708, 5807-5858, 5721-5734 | 0.01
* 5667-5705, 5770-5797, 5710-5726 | -0.03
